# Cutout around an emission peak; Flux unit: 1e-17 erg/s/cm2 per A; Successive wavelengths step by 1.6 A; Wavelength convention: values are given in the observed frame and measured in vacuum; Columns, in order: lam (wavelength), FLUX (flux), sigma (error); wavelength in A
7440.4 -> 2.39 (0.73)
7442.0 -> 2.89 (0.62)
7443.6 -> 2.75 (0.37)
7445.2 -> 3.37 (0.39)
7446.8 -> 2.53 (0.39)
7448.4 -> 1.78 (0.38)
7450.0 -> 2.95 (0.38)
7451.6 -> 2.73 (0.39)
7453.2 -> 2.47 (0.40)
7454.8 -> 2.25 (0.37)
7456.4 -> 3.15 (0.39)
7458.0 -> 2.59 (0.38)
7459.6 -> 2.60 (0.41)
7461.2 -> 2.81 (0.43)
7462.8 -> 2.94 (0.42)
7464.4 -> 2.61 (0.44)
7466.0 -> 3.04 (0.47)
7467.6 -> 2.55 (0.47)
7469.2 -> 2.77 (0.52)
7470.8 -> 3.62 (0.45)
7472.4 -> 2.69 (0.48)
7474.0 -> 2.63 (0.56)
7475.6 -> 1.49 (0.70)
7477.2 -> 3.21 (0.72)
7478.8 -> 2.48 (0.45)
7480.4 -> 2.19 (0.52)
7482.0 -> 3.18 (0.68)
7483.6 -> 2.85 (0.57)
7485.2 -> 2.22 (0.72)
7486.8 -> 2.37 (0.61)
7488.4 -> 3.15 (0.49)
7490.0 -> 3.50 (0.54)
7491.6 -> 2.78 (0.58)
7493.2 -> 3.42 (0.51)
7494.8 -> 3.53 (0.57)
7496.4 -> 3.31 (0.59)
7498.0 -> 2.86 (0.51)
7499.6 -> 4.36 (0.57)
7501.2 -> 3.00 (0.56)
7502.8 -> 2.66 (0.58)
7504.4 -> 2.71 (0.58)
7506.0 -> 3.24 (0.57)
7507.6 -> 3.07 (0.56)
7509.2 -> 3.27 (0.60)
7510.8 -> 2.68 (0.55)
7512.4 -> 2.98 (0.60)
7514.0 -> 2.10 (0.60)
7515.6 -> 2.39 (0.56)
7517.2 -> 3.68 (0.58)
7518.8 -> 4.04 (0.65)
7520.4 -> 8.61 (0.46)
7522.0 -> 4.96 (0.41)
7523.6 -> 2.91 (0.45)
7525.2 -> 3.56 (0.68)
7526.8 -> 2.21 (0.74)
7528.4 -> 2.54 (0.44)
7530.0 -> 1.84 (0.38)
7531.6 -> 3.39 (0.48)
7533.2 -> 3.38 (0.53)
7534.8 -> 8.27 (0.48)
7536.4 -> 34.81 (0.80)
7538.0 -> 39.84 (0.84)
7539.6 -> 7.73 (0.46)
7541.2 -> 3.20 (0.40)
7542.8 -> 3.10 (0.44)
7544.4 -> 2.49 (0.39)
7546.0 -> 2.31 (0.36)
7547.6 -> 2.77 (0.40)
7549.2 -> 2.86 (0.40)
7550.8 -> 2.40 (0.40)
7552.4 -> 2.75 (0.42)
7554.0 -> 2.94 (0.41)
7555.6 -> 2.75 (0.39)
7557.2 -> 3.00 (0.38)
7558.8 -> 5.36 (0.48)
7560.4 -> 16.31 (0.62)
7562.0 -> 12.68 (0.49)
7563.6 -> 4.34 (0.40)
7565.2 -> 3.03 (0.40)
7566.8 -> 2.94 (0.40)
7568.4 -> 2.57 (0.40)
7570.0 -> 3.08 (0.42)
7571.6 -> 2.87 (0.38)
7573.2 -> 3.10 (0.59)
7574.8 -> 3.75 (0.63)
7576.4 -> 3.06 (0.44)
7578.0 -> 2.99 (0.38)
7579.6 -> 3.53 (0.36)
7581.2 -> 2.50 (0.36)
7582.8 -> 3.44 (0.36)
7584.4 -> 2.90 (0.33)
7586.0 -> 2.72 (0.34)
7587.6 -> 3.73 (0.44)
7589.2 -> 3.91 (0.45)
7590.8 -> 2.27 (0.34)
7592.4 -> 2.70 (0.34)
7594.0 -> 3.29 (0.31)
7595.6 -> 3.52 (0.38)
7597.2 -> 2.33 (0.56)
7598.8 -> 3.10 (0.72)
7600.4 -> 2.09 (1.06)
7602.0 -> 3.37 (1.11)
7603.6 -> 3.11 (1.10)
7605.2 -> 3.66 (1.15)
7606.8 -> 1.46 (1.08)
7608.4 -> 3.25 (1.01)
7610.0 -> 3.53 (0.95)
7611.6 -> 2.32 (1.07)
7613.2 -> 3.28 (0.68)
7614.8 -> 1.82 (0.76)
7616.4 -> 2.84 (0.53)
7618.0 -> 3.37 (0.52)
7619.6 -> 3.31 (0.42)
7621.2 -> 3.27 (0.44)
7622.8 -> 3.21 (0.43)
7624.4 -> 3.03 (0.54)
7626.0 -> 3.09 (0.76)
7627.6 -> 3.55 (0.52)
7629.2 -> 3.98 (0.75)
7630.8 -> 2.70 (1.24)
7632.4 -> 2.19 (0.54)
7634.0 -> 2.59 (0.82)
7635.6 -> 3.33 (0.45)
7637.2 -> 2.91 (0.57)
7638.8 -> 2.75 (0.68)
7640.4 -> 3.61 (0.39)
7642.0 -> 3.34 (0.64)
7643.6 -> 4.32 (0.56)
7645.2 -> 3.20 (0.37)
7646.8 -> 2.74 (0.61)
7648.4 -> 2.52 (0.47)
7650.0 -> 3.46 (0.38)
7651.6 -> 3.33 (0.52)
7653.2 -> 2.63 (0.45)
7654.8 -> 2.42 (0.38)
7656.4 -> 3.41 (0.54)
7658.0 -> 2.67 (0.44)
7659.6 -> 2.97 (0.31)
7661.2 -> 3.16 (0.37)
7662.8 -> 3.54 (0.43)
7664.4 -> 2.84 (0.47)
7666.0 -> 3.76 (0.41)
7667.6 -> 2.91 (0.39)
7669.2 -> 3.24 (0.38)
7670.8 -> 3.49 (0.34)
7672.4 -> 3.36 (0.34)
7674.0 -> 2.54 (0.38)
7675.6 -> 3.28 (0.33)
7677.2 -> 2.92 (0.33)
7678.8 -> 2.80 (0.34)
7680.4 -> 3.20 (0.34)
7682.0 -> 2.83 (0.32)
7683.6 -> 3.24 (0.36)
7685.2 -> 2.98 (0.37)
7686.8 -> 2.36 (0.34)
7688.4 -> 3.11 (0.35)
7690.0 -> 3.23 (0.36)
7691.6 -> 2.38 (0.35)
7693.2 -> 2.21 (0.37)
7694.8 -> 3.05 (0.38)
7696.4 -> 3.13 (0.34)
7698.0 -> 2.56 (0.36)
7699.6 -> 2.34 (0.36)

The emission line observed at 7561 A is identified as [N II] 6583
